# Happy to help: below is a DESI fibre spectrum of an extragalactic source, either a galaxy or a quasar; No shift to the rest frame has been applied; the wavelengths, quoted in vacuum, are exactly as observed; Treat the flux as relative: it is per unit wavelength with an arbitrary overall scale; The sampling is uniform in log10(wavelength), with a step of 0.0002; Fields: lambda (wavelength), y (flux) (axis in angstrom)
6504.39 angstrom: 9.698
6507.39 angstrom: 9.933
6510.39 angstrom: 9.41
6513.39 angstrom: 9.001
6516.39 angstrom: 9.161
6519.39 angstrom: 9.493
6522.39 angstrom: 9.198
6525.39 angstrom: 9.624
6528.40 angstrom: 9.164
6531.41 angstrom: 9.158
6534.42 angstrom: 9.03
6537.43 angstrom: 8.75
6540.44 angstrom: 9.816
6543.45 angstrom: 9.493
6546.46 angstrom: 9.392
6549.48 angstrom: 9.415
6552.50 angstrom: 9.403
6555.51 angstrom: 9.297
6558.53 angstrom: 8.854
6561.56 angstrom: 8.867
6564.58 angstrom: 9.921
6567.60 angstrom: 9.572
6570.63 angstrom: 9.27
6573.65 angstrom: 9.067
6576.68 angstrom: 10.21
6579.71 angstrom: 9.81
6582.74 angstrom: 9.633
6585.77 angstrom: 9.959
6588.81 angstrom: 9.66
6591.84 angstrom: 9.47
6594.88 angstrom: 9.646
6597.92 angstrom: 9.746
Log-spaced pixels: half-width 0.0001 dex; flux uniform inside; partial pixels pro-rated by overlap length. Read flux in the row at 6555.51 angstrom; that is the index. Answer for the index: 9.297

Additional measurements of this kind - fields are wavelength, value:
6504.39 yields 9.698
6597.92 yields 9.746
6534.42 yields 9.03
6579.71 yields 9.81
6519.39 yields 9.493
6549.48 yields 9.415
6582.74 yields 9.633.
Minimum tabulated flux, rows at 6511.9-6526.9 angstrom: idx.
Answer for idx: 9.001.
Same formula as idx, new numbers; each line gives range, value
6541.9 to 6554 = 9.392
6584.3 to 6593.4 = 9.47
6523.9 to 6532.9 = 9.158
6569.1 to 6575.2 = 9.067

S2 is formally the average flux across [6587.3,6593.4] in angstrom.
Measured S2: 9.57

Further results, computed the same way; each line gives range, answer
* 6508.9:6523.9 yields 9.26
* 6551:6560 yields 9.19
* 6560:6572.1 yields 9.4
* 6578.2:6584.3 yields 9.73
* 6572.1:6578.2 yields 9.64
